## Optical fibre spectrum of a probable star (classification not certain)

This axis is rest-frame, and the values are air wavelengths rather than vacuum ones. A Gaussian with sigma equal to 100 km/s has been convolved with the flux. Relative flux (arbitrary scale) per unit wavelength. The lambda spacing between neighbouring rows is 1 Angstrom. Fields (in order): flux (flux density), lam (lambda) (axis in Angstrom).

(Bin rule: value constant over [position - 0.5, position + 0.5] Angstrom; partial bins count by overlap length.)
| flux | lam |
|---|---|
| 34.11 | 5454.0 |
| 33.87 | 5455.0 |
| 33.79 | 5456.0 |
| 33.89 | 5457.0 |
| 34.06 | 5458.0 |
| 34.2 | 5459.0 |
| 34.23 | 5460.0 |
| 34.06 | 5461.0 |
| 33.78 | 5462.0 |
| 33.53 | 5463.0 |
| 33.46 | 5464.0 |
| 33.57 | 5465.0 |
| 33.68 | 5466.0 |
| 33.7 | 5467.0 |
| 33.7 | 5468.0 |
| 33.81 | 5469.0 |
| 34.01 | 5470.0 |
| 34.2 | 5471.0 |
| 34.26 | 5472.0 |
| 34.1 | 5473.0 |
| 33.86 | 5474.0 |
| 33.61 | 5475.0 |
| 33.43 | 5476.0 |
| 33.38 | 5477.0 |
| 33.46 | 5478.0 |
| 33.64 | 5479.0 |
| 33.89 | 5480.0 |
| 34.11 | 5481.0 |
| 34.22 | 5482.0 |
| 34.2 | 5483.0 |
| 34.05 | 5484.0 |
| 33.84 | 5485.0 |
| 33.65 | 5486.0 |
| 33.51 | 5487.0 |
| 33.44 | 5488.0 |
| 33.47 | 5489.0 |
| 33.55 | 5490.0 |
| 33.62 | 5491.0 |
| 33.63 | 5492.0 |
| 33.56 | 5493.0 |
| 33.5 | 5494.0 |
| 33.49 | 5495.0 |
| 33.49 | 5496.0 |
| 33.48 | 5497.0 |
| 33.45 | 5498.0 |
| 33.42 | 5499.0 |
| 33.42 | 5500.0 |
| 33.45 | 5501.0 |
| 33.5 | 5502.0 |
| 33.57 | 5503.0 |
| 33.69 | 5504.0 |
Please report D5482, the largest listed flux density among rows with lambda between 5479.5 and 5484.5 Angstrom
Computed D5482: 34.22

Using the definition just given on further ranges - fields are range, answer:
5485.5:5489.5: 33.65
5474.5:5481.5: 34.11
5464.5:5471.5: 34.2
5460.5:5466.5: 34.06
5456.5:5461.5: 34.23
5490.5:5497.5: 33.63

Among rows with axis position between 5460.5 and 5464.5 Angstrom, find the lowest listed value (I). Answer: 33.46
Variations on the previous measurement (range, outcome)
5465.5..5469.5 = 33.68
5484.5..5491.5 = 33.44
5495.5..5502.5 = 33.42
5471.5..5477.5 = 33.38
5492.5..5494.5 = 33.5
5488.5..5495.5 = 33.47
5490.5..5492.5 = 33.62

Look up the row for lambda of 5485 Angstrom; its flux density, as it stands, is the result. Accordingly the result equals 33.84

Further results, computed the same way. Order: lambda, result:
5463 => 33.53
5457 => 33.89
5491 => 33.62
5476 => 33.43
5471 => 34.2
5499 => 33.42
